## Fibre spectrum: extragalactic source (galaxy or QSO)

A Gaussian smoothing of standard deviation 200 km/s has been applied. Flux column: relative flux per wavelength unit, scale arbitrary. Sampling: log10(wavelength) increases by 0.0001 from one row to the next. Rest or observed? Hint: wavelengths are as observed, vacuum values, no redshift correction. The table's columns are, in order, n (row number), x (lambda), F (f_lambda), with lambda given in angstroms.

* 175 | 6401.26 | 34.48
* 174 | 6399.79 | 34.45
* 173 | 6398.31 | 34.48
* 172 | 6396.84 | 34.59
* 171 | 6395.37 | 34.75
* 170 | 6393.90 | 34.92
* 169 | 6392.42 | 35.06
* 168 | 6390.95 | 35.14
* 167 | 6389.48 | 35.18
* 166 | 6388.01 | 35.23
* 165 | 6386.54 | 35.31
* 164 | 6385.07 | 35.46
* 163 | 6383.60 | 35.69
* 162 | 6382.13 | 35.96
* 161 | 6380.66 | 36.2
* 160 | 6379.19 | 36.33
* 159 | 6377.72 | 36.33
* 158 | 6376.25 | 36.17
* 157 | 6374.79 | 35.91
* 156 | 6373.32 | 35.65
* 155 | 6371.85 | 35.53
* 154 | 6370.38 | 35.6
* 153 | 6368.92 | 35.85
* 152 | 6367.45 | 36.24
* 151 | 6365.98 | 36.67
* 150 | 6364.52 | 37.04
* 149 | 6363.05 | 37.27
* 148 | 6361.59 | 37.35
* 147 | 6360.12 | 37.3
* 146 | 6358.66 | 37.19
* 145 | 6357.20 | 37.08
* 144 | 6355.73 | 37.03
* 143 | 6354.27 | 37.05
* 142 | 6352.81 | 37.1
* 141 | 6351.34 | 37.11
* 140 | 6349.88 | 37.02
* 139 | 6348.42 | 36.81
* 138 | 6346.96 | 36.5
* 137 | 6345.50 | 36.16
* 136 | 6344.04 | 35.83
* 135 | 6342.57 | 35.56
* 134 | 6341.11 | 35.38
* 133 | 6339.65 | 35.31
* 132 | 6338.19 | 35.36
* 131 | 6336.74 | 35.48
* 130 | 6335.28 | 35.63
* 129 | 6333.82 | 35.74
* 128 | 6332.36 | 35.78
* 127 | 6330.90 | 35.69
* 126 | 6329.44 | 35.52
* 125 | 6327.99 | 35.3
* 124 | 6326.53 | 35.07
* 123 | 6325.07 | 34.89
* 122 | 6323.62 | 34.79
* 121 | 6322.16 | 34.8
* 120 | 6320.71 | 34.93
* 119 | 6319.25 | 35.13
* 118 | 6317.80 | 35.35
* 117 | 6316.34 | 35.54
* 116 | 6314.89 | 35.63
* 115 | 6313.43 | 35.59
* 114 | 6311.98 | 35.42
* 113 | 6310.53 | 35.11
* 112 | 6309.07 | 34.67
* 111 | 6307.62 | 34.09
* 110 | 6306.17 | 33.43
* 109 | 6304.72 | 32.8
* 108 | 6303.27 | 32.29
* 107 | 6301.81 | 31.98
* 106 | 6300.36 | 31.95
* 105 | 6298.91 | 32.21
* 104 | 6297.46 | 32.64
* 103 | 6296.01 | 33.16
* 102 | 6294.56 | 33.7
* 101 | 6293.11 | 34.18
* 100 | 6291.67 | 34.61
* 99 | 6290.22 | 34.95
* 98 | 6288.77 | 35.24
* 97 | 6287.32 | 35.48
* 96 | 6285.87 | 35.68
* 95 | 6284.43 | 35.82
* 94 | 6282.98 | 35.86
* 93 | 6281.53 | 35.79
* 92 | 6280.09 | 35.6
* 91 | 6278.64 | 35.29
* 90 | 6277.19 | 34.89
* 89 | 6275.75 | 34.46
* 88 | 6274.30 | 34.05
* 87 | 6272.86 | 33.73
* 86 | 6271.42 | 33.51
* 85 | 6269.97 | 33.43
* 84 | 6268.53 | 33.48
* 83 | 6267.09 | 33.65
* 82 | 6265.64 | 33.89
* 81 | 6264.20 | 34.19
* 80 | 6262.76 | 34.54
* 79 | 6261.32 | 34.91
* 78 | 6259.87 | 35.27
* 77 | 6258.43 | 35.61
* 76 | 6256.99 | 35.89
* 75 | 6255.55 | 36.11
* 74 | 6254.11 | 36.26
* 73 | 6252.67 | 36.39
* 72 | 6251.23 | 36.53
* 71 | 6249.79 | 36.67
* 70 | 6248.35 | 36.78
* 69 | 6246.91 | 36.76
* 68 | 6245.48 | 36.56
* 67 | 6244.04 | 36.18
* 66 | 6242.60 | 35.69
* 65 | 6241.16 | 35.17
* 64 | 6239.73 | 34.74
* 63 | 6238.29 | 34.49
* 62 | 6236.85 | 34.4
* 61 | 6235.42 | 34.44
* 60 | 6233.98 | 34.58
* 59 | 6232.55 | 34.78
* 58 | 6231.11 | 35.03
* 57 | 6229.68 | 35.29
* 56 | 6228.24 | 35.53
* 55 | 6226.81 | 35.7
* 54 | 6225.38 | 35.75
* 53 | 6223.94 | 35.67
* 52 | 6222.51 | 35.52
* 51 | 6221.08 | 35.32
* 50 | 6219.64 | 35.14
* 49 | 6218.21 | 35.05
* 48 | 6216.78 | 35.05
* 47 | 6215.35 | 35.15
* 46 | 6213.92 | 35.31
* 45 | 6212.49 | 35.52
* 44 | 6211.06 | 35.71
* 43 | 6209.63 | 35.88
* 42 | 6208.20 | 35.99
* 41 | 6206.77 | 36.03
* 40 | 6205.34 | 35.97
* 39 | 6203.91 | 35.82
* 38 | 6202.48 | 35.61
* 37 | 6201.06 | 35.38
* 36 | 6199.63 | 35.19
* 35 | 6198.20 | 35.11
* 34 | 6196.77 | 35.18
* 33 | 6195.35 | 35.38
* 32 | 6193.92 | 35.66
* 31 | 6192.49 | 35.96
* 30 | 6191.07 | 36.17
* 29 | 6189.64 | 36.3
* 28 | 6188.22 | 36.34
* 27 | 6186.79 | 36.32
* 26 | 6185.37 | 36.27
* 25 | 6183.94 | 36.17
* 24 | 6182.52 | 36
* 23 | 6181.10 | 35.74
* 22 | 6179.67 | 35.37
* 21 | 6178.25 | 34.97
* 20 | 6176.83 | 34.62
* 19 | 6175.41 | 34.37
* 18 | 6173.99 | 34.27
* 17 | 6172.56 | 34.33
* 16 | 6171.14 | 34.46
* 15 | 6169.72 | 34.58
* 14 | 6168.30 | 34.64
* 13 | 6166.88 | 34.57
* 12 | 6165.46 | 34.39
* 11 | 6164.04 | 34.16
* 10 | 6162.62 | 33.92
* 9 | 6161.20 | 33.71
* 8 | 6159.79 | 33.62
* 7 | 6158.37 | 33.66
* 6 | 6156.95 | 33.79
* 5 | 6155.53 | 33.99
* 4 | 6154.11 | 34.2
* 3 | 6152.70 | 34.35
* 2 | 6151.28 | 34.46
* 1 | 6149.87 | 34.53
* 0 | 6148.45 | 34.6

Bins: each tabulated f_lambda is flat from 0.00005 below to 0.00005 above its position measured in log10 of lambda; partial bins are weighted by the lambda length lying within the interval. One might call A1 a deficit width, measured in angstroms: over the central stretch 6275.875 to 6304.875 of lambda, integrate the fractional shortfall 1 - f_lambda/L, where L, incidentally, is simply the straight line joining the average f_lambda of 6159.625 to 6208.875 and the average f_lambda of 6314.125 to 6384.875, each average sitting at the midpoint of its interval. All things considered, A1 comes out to 1.2 angstroms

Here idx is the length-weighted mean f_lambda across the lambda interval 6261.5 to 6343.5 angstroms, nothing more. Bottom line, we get 34.6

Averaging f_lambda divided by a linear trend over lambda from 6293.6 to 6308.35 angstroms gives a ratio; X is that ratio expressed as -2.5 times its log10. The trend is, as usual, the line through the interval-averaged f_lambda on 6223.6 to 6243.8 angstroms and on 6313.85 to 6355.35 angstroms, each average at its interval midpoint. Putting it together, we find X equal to 0.09 mag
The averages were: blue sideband 35.1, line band 32.8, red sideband 35.7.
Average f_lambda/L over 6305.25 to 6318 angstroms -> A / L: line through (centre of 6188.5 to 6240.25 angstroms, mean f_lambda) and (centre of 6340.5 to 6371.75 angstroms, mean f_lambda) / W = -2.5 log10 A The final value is 0.040 mag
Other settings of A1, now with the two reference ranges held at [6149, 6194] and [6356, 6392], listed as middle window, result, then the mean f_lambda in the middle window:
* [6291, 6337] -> 1.7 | 34.5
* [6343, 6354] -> -0.2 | 36.6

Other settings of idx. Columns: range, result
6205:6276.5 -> 35.2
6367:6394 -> 35.7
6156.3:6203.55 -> 35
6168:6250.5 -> 35.5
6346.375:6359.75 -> 37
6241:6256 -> 36.3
